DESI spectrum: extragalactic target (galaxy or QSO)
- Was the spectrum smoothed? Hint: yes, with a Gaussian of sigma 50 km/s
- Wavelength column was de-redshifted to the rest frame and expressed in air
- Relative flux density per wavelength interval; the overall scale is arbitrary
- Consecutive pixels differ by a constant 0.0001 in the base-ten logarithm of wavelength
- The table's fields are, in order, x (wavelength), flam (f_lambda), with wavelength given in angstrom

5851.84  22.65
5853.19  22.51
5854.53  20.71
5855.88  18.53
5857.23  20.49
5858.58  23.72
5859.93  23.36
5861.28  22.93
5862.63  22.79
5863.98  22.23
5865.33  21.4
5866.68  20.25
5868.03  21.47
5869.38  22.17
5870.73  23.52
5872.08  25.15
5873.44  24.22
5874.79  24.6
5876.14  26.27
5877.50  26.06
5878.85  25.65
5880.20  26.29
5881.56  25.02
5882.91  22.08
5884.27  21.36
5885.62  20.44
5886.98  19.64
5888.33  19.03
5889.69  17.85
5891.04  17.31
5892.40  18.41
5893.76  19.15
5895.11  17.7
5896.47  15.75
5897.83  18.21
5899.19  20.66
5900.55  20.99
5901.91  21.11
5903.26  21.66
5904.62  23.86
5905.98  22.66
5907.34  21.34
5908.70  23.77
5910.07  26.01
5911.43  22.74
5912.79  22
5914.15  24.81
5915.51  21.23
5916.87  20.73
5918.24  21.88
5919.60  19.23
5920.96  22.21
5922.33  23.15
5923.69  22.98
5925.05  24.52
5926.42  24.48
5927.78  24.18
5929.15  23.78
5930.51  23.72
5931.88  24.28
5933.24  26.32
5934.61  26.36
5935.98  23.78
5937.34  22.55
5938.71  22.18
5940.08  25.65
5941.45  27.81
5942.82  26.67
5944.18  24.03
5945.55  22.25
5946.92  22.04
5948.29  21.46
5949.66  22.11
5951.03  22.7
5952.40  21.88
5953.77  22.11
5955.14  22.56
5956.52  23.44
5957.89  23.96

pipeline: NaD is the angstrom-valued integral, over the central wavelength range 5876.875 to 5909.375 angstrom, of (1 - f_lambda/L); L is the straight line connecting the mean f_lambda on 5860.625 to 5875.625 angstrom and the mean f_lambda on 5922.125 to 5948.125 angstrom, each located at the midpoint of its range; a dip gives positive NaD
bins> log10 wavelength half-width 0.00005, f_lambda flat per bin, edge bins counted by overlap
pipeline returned 3.16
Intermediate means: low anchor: 22.8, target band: 21.1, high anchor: 24.2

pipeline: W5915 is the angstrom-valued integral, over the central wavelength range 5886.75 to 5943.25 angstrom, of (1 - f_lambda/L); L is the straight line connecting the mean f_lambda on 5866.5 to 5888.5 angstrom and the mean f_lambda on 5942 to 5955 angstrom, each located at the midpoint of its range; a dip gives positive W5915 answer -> 2.1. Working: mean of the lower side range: 23.3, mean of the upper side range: 22.9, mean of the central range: 22.2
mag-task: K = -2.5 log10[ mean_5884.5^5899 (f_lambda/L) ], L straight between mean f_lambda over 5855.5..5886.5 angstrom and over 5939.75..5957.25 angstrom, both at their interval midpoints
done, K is 0.242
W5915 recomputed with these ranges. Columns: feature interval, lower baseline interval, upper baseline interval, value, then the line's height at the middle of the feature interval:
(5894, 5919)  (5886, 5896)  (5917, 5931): -1.1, 20.5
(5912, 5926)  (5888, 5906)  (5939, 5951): -0.5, 21.5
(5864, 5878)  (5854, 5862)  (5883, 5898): -2.0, 20.5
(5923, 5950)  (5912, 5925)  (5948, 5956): -2.3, 22.2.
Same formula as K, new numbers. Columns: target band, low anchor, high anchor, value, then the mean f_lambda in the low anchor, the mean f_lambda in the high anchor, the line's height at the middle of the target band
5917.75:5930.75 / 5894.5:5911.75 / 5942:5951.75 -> -0.04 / 21.2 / 23.1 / 22.1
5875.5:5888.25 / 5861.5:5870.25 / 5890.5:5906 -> -0.13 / 21.8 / 19.7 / 20.8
